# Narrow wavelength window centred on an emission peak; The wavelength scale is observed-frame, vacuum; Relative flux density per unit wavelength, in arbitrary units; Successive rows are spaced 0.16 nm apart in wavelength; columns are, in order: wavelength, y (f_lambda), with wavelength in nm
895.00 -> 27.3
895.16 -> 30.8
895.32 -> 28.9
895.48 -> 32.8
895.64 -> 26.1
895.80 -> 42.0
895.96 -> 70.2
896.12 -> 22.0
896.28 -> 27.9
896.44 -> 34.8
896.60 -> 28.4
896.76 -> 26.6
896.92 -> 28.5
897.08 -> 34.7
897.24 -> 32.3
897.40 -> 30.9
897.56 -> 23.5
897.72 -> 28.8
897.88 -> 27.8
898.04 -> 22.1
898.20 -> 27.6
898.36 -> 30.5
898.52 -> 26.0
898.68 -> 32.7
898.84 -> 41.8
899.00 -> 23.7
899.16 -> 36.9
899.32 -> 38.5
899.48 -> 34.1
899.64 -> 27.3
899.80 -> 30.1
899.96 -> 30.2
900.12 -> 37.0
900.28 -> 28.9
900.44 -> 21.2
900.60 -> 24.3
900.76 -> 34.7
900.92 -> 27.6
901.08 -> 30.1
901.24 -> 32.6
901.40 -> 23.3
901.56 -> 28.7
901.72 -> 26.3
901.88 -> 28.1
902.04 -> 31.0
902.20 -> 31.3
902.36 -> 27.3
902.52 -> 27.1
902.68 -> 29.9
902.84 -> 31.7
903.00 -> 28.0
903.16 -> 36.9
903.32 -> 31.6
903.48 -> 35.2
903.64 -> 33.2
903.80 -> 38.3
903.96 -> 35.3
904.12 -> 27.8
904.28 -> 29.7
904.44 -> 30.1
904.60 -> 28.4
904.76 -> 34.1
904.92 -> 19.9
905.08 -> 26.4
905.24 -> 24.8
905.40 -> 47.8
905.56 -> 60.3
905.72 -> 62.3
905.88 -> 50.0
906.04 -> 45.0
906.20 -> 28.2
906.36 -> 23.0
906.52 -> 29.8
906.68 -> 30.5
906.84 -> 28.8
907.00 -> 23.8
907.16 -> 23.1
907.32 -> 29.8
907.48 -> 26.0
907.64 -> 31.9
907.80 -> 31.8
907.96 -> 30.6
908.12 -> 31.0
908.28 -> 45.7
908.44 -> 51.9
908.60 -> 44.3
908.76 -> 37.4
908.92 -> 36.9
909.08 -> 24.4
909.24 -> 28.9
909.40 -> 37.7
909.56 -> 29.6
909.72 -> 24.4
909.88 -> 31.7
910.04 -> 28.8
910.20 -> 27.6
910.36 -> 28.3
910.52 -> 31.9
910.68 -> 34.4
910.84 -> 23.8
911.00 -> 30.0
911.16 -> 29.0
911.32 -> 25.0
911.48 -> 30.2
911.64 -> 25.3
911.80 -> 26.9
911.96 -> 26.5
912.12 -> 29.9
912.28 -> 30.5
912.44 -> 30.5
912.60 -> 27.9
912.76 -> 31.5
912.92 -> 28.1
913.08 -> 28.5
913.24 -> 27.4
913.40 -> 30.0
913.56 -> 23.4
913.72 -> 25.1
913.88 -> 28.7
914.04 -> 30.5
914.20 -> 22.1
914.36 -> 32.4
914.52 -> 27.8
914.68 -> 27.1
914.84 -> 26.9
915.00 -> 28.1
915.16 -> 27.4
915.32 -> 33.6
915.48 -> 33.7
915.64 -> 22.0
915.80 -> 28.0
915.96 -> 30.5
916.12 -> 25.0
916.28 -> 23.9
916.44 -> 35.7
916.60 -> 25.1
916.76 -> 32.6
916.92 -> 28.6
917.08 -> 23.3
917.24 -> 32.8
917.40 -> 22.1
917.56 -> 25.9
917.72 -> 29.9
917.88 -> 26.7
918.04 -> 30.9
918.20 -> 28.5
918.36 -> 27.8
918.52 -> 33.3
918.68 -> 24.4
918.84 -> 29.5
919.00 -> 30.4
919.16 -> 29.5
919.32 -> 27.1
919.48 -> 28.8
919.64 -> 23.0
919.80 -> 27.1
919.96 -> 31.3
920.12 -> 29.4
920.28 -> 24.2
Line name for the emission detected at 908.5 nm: [N II] 6583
